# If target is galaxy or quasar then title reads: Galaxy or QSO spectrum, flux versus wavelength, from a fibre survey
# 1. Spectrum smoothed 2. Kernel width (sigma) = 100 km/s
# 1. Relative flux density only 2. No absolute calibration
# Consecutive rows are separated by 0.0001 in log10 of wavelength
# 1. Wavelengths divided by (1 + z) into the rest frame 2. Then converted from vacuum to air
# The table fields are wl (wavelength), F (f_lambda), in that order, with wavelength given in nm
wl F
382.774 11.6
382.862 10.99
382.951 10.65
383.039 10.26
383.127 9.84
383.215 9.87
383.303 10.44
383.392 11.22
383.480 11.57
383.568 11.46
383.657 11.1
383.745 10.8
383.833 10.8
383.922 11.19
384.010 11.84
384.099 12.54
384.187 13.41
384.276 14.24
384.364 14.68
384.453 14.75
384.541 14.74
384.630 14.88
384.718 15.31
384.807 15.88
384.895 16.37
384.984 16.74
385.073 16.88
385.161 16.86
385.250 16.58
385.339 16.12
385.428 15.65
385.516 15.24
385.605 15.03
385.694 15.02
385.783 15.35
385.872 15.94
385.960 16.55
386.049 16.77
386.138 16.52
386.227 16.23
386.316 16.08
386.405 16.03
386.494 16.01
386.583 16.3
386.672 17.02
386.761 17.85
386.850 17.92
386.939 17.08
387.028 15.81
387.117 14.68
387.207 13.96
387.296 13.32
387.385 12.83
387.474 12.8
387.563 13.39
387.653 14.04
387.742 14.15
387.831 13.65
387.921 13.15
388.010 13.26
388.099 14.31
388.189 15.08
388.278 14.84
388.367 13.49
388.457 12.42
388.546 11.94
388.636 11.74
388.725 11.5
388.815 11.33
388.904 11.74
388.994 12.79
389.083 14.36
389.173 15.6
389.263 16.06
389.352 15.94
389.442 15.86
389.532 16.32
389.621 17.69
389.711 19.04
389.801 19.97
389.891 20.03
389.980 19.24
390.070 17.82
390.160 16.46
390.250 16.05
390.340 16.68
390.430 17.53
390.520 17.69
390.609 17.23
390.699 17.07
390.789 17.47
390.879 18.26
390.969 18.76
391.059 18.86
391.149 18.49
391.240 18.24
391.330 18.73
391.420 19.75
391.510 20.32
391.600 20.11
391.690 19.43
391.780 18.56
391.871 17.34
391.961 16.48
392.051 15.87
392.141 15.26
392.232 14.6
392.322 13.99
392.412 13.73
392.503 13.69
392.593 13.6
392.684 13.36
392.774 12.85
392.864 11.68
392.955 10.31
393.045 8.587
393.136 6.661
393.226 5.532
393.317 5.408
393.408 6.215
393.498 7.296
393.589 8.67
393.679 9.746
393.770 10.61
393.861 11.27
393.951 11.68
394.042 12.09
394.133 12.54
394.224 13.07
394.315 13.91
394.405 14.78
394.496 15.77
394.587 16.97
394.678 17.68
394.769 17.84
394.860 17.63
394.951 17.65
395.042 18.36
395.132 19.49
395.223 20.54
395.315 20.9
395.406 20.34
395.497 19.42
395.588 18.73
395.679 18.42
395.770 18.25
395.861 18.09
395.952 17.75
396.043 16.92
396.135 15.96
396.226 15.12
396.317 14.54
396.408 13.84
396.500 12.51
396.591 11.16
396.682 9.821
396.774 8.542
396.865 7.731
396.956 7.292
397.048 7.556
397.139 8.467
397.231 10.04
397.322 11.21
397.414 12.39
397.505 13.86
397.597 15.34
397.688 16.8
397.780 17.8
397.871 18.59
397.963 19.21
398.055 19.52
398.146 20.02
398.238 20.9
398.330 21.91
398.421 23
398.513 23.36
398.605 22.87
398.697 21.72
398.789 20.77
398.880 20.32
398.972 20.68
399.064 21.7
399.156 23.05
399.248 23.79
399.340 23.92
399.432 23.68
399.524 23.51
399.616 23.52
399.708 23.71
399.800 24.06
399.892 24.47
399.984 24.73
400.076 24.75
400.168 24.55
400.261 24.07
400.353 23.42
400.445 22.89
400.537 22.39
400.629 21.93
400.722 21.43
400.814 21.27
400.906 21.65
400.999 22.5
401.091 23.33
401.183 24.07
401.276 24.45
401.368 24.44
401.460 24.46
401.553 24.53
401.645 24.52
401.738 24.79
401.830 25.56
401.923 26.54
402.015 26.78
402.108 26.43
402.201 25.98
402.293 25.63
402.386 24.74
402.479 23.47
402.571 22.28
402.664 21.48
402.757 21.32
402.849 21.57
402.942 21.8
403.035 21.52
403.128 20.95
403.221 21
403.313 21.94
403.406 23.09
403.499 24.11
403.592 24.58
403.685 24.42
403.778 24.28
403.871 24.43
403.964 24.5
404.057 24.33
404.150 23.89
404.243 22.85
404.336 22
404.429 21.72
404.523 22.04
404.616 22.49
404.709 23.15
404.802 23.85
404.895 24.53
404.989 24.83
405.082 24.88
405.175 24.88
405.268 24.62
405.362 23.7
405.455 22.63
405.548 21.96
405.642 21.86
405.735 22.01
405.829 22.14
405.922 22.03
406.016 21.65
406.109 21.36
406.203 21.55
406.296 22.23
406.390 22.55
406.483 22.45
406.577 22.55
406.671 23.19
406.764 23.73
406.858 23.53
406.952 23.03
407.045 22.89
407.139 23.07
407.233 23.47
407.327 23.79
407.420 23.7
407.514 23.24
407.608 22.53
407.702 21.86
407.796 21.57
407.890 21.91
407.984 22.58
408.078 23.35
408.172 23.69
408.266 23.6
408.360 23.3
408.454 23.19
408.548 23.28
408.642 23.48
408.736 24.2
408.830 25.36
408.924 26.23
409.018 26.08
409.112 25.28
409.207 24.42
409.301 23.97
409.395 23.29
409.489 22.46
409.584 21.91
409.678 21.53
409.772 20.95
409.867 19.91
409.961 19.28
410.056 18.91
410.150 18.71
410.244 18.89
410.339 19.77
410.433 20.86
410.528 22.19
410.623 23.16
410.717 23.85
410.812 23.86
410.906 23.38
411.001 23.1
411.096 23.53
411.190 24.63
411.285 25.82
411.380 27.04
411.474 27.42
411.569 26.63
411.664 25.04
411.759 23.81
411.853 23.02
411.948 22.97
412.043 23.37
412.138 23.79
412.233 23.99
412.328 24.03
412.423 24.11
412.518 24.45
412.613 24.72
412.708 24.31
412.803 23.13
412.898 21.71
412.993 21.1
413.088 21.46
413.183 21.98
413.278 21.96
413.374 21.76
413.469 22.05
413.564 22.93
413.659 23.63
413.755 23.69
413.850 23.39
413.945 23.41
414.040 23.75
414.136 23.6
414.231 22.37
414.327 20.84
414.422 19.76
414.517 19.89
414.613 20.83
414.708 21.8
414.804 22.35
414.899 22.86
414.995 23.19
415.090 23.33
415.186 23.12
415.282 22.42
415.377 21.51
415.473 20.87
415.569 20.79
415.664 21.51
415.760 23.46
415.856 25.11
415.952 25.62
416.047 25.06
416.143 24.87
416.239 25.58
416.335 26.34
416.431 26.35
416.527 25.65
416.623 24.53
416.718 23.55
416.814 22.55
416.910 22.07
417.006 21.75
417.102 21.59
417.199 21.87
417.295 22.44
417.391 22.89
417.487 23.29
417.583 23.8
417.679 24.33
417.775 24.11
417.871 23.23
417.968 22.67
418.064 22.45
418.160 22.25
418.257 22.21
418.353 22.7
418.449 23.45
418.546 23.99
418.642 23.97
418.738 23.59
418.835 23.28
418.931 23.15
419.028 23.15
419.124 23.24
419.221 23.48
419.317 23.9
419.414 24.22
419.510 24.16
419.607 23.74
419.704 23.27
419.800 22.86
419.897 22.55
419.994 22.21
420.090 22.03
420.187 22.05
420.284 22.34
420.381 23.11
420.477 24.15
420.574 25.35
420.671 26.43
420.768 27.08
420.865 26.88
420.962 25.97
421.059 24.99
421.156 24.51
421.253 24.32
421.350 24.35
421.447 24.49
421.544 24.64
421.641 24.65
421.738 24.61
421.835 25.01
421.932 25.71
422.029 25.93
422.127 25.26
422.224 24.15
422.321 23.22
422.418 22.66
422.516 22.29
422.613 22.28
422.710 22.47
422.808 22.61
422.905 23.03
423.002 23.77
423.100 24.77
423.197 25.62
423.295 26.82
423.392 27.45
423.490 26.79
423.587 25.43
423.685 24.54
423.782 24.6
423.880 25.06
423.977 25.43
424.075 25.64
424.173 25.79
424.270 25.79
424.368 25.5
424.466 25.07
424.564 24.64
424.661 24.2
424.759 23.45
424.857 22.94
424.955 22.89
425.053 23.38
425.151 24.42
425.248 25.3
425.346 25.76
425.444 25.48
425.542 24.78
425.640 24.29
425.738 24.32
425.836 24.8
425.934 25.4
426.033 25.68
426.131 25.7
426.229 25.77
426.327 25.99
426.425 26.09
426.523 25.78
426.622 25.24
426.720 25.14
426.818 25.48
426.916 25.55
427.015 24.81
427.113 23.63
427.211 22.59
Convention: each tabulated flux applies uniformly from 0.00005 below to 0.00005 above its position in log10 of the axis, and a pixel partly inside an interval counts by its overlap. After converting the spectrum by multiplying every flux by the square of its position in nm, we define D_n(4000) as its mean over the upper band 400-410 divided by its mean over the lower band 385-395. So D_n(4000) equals 1.67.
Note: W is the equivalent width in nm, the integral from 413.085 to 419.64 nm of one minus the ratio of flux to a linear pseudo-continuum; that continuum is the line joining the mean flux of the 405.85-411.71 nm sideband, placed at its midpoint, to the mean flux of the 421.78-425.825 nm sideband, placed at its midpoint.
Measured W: 0.21 nm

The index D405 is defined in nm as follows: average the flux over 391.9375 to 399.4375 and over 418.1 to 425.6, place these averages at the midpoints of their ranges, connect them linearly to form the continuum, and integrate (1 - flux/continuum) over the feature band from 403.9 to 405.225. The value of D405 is -0.38 nm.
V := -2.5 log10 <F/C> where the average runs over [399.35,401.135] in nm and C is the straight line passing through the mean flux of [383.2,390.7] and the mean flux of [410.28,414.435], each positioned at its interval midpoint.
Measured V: -0.20 mag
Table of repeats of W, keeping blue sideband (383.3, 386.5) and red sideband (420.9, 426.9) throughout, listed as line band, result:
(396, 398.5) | 0.46 nm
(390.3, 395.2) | 0.54 nm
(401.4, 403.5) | -0.50 nm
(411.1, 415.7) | -0.22 nm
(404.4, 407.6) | -0.46 nm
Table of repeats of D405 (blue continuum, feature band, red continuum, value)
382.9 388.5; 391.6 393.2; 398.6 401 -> 0.38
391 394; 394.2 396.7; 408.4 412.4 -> -0.26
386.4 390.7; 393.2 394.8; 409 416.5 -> 0.50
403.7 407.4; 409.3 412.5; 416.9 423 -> 0.05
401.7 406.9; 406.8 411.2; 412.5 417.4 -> 0.07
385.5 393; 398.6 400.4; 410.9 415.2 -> -0.40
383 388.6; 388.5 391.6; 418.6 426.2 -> -0.24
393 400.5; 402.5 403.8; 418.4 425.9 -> -0.26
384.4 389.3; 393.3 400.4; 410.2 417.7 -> 0.38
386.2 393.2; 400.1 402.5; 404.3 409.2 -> -0.39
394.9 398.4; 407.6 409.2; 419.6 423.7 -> -0.31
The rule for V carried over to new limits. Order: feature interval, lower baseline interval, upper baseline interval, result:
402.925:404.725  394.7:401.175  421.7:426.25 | -0.14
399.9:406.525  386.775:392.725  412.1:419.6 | -0.19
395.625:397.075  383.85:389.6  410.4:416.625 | 0.31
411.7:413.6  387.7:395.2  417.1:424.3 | -0.08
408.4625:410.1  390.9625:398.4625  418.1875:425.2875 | -0.16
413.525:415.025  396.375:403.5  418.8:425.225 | 0.03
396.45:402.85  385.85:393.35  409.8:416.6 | -0.10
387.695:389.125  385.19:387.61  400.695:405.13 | 0.25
